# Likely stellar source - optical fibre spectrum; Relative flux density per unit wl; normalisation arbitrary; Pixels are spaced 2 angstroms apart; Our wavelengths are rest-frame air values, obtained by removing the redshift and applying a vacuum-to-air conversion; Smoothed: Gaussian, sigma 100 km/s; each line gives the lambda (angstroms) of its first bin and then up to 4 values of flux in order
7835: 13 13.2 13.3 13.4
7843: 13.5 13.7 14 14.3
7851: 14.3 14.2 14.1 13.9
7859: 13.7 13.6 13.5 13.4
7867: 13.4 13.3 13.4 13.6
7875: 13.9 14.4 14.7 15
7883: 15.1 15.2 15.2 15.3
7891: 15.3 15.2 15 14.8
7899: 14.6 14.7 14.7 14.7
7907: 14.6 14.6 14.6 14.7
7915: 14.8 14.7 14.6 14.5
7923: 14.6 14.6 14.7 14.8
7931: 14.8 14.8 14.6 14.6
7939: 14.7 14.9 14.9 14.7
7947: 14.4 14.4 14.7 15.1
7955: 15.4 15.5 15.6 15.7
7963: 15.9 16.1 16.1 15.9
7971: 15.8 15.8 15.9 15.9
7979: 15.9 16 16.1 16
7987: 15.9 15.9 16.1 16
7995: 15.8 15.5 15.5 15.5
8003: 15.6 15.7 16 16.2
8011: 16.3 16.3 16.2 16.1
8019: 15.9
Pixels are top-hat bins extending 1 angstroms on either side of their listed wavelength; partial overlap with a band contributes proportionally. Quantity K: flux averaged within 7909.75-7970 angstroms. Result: 15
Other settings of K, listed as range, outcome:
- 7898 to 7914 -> 14.6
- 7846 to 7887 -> 14.1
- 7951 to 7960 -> 15.3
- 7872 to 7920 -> 14.8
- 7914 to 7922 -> 14.7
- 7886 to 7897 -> 15.2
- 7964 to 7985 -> 16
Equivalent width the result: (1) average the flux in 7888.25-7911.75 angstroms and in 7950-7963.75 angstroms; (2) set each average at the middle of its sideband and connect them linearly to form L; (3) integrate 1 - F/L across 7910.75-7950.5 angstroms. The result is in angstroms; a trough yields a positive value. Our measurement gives 1.24 angstroms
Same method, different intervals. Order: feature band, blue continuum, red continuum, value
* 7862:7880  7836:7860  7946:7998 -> 0.53 angstroms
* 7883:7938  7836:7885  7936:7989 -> -0.51 angstroms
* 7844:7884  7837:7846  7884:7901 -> 0.49 angstroms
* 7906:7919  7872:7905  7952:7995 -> 0.37 angstroms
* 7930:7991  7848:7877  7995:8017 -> -0.76 angstroms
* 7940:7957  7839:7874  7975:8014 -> 0.36 angstroms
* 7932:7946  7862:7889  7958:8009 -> 0.40 angstroms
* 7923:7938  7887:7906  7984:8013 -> 0.55 angstroms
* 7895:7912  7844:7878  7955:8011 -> -0.19 angstroms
